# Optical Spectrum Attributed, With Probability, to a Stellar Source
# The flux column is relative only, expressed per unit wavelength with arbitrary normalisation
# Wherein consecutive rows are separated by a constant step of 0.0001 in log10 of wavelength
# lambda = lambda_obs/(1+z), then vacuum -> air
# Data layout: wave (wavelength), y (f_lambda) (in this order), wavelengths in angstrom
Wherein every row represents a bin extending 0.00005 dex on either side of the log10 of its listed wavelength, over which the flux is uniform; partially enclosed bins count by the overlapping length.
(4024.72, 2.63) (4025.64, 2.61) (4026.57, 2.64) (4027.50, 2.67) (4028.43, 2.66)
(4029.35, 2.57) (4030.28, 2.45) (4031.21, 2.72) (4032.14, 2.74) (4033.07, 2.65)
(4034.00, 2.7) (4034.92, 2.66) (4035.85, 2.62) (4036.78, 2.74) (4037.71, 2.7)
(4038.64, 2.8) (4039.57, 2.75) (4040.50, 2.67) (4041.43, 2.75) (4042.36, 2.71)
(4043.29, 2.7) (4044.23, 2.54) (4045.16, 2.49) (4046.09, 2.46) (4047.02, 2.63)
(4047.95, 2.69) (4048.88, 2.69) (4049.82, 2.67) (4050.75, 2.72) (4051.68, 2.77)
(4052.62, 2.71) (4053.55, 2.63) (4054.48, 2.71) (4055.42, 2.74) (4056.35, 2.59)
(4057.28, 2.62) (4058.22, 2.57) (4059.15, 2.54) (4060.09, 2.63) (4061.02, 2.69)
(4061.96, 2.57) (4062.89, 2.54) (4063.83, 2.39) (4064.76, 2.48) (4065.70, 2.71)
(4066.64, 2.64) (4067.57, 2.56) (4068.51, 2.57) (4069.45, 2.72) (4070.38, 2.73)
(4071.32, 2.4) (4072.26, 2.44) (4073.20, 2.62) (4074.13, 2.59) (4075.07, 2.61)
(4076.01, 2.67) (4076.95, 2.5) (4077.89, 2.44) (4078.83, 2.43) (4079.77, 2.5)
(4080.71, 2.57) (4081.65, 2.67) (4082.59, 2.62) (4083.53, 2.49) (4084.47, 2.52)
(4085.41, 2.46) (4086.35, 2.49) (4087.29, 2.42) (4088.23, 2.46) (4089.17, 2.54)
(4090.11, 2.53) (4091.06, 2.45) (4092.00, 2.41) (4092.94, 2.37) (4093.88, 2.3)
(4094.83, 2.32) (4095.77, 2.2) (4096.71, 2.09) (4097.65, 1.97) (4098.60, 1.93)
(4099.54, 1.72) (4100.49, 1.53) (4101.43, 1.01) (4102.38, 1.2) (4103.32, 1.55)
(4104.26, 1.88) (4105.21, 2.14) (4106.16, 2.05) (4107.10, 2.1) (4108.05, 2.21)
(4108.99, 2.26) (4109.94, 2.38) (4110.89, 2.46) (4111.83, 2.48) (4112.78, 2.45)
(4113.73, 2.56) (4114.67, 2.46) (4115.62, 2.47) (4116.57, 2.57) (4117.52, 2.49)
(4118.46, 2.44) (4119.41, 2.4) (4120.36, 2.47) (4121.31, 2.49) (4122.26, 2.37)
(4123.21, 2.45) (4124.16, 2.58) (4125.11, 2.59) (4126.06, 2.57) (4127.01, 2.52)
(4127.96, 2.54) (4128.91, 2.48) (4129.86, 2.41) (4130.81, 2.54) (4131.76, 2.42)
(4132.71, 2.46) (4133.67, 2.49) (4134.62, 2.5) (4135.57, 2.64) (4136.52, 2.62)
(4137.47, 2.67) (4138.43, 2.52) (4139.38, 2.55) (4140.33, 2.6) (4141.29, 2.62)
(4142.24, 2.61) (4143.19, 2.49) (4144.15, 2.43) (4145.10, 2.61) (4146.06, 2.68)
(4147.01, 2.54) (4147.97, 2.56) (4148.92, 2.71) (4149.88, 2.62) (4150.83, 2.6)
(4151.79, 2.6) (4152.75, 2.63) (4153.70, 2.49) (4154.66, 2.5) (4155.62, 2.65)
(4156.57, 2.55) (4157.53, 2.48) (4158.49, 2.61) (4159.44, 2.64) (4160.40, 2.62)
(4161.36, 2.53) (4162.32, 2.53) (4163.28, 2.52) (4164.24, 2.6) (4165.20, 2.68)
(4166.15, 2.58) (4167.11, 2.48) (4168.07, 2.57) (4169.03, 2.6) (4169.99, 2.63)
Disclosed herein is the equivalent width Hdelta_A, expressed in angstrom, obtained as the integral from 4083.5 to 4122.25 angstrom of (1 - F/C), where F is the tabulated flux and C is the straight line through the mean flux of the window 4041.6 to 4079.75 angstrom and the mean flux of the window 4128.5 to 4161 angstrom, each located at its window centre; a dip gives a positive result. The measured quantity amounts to 5.20 angstrom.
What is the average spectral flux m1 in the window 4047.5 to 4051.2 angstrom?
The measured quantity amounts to 2.69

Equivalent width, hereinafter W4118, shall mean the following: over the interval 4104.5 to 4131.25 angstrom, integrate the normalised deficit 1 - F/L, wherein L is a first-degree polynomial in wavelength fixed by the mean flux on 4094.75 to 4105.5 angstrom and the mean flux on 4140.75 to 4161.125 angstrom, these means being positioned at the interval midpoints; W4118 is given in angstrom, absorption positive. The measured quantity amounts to -4.8 angstrom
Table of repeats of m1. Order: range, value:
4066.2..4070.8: 2.65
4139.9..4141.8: 2.61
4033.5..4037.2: 2.68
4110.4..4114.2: 2.49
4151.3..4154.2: 2.57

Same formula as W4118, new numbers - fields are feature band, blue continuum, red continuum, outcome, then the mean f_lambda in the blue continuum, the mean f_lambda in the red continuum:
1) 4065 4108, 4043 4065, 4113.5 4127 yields 4.1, 2.62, 2.49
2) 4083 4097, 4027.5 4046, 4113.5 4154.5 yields 1.0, 2.66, 2.54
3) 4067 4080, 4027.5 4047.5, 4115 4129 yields 0.1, 2.65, 2.49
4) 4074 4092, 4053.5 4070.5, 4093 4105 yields -2.9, 2.61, 1.83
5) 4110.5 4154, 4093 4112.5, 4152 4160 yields -4.1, 2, 2.57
